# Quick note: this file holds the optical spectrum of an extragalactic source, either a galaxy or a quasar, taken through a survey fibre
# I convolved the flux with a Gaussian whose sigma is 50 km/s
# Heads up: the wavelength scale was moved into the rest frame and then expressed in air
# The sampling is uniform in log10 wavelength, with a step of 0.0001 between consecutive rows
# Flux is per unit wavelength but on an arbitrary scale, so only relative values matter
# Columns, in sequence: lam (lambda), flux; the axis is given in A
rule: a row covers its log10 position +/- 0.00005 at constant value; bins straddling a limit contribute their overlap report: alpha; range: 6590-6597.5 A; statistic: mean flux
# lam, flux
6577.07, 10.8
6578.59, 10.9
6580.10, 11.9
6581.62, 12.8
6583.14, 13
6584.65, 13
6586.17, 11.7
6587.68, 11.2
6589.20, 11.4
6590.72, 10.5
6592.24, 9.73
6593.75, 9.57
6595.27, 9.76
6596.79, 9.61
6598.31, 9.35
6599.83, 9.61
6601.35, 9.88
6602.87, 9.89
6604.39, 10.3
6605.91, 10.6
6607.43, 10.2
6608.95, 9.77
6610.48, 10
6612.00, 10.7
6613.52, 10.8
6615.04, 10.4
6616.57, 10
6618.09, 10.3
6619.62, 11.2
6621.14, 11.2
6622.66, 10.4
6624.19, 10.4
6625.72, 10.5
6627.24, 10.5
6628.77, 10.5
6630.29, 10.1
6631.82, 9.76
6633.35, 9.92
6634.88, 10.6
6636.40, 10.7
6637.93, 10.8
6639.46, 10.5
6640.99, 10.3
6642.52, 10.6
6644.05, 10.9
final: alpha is 9.84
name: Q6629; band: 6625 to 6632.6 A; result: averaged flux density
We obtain 10.3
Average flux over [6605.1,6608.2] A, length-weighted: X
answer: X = 10.4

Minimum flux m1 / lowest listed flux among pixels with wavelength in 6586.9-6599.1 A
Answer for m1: 9.35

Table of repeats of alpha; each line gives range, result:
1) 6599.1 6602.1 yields 9.75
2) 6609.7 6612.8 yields 10.3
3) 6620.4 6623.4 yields 10.8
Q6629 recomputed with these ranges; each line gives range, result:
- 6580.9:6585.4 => 12.9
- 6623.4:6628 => 10.5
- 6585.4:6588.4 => 11.5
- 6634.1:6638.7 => 10.7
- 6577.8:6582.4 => 11.8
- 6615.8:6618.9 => 10.1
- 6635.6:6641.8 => 10.6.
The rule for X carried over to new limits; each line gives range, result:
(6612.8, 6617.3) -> 10.4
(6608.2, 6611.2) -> 9.86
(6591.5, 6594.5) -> 9.68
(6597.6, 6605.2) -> 9.82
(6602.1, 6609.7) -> 10.2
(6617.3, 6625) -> 10.7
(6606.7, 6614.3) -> 10.3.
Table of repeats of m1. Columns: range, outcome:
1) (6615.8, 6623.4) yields 10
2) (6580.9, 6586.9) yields 11.7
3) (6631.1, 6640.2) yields 9.76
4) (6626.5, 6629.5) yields 10.5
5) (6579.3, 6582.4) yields 11.9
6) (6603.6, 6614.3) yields 9.77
